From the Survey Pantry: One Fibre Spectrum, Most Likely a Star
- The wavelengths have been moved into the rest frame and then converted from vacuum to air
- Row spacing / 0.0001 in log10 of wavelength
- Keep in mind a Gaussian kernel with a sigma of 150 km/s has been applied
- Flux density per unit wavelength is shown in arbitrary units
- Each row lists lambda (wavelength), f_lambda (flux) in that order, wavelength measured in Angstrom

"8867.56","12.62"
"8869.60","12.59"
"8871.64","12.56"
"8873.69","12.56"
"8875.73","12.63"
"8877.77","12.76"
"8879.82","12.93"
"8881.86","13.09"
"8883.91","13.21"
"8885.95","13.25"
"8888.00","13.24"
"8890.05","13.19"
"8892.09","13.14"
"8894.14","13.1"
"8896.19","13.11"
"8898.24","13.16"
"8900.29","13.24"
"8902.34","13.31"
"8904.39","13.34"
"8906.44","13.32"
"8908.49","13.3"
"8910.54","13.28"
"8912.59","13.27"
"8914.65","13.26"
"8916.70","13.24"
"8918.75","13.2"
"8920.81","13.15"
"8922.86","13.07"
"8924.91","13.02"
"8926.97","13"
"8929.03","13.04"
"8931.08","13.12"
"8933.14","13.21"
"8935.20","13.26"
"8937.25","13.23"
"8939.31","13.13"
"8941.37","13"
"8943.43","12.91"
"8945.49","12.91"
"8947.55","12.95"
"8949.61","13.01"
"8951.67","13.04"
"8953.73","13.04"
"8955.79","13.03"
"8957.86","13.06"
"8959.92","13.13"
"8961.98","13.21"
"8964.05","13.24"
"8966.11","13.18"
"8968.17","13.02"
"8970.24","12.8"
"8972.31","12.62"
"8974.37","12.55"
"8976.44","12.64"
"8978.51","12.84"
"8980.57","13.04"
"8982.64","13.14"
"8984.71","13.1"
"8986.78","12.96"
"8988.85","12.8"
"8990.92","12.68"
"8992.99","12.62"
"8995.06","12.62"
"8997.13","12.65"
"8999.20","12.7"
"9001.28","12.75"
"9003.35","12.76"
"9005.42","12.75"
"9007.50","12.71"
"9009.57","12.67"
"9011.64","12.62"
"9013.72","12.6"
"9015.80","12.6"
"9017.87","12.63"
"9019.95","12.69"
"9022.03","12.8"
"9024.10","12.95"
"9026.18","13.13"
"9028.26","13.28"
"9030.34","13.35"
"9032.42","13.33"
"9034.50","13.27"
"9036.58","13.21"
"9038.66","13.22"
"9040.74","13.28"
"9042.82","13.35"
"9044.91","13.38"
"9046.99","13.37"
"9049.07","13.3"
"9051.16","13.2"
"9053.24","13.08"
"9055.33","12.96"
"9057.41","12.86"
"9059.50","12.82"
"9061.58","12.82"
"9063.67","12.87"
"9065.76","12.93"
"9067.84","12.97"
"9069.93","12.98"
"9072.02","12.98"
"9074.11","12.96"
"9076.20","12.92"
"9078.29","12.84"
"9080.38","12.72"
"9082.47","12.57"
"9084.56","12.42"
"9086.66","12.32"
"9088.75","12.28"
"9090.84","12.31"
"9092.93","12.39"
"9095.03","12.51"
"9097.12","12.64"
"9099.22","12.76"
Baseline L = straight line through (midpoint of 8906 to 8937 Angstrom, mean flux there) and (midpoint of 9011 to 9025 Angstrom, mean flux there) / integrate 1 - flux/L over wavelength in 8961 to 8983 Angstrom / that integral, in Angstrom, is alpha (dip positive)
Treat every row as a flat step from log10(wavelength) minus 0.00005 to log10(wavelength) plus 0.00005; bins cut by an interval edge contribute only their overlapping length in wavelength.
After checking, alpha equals 0.0 Angstrom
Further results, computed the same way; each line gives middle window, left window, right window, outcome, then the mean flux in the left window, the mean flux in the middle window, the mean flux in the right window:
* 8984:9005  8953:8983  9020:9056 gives 0.5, 13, 12.8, 13.2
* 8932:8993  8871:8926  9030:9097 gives 0.3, 13.1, 13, 12.9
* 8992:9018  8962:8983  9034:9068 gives 0.7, 12.9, 12.7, 13.1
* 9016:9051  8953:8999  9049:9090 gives -0.8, 12.9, 13.1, 12.8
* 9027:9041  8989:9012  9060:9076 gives -0.5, 12.7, 13.3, 12.9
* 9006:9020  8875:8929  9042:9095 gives 0.3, 13.1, 12.6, 12.9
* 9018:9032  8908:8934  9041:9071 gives 0.1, 13.2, 13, 13.1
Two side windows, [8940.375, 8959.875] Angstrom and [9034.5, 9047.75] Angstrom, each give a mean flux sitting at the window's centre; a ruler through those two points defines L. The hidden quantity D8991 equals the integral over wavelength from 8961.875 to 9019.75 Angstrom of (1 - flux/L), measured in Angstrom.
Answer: 1.5 Angstrom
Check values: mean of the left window 13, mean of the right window 13.3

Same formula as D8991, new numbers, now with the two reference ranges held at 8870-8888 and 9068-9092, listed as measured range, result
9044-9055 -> -0.5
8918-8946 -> -0.6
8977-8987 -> -0.2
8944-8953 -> -0.1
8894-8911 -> -0.5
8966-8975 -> 0.0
